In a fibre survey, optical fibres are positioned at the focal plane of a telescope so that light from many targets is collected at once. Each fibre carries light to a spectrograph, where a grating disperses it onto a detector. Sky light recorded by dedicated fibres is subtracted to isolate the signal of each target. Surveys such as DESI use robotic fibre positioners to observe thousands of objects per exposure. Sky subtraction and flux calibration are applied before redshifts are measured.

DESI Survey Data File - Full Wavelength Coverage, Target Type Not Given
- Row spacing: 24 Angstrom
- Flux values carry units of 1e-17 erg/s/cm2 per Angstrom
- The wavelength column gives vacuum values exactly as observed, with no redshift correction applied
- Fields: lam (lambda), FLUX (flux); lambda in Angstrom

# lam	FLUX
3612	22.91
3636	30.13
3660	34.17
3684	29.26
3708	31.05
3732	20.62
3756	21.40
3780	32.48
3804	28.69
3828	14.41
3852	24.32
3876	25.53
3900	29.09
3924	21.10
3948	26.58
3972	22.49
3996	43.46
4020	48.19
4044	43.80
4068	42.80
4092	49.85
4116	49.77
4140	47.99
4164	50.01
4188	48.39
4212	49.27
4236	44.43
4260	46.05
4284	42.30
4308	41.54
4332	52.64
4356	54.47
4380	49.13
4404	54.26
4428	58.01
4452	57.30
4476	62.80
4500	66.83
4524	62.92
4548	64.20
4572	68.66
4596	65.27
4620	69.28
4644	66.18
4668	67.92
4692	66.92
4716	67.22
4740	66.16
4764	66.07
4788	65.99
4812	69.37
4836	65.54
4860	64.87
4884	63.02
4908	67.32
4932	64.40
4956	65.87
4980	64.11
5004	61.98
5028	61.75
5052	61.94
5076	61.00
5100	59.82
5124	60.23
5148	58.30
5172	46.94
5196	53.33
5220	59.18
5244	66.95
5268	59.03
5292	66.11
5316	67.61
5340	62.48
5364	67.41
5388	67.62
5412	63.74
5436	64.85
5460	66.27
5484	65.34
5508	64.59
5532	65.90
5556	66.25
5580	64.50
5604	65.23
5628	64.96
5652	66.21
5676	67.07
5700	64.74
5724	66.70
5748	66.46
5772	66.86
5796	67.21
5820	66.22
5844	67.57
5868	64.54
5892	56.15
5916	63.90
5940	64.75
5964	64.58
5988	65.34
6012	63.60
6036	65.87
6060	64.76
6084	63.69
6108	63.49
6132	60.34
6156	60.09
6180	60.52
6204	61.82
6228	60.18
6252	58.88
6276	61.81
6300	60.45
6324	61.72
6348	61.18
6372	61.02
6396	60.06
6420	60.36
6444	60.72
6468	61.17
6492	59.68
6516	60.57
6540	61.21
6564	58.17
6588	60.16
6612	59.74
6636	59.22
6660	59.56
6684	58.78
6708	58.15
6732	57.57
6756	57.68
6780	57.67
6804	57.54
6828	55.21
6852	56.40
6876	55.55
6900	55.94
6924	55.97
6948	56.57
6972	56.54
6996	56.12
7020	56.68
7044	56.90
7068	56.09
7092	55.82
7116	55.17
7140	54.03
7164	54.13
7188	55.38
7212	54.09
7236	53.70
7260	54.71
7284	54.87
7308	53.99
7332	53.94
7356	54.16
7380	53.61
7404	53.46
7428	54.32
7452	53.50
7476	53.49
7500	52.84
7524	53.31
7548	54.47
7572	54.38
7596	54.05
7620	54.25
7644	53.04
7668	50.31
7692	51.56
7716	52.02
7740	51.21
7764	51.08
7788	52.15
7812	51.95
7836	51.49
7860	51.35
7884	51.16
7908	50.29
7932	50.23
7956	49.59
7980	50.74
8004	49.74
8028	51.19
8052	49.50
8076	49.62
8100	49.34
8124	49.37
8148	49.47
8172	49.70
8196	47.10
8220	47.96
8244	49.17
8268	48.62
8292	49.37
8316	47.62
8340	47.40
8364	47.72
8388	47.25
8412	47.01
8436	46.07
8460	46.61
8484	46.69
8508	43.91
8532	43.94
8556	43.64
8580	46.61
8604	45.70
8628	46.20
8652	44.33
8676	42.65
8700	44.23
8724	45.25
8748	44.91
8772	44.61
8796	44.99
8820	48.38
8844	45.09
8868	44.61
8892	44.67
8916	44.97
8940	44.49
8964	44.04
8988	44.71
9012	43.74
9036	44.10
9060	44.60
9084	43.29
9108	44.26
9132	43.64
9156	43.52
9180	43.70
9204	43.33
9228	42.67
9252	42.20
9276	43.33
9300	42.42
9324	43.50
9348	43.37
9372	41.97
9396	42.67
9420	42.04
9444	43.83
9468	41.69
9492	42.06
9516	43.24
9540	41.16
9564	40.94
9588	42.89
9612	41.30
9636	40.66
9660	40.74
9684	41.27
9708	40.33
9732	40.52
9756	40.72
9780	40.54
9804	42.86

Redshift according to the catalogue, 0.000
